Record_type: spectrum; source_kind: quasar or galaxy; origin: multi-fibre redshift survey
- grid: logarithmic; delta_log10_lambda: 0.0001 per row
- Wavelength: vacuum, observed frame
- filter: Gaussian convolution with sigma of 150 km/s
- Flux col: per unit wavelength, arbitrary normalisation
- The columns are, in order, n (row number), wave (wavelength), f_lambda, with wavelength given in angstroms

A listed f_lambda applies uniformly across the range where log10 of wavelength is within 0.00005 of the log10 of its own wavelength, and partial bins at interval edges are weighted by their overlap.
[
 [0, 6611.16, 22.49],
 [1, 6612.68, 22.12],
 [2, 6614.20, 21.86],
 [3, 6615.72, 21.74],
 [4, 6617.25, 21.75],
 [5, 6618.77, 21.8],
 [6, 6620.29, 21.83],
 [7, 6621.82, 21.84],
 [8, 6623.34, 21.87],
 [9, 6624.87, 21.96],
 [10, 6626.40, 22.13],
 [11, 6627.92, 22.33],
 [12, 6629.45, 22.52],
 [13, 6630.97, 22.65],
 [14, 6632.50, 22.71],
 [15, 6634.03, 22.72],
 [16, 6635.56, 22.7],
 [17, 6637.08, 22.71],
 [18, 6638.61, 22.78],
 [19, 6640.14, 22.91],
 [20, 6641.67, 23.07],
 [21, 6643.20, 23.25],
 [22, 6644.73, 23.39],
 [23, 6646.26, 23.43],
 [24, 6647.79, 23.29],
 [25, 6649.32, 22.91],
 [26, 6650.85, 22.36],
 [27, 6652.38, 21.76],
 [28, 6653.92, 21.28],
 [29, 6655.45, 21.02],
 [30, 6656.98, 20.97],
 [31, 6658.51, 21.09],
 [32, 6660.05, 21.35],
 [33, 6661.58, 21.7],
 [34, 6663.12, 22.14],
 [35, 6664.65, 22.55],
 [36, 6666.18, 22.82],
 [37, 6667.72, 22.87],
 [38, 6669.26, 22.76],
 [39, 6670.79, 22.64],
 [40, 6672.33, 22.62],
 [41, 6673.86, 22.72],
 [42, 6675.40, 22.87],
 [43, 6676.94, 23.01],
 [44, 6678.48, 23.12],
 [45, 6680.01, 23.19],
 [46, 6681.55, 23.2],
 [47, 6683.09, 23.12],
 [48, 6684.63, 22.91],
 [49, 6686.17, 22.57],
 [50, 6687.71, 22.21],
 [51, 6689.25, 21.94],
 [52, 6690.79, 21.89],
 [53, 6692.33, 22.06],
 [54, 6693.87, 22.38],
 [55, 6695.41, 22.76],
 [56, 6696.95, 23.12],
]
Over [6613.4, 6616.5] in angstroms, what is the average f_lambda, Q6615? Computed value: 21.8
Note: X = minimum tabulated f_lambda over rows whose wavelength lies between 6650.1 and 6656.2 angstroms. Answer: 21.02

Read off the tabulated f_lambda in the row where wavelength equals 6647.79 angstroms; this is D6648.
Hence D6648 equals 23.29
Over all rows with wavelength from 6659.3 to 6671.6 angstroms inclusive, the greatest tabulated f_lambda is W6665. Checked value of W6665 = 22.87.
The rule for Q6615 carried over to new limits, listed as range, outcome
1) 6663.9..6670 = 22.7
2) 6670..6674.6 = 22.7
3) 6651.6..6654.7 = 21.5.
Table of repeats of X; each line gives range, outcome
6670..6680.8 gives 22.62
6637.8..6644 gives 22.78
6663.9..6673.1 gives 22.55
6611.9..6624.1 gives 21.74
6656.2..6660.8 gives 20.97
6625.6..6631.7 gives 22.13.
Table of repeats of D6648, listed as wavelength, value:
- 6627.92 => 22.33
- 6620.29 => 21.83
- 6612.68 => 22.12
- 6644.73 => 23.39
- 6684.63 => 22.91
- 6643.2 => 23.25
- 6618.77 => 21.8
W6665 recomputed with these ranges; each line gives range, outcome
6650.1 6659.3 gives 22.36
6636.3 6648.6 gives 23.43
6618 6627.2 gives 22.13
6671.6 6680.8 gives 23.19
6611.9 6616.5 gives 22.12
